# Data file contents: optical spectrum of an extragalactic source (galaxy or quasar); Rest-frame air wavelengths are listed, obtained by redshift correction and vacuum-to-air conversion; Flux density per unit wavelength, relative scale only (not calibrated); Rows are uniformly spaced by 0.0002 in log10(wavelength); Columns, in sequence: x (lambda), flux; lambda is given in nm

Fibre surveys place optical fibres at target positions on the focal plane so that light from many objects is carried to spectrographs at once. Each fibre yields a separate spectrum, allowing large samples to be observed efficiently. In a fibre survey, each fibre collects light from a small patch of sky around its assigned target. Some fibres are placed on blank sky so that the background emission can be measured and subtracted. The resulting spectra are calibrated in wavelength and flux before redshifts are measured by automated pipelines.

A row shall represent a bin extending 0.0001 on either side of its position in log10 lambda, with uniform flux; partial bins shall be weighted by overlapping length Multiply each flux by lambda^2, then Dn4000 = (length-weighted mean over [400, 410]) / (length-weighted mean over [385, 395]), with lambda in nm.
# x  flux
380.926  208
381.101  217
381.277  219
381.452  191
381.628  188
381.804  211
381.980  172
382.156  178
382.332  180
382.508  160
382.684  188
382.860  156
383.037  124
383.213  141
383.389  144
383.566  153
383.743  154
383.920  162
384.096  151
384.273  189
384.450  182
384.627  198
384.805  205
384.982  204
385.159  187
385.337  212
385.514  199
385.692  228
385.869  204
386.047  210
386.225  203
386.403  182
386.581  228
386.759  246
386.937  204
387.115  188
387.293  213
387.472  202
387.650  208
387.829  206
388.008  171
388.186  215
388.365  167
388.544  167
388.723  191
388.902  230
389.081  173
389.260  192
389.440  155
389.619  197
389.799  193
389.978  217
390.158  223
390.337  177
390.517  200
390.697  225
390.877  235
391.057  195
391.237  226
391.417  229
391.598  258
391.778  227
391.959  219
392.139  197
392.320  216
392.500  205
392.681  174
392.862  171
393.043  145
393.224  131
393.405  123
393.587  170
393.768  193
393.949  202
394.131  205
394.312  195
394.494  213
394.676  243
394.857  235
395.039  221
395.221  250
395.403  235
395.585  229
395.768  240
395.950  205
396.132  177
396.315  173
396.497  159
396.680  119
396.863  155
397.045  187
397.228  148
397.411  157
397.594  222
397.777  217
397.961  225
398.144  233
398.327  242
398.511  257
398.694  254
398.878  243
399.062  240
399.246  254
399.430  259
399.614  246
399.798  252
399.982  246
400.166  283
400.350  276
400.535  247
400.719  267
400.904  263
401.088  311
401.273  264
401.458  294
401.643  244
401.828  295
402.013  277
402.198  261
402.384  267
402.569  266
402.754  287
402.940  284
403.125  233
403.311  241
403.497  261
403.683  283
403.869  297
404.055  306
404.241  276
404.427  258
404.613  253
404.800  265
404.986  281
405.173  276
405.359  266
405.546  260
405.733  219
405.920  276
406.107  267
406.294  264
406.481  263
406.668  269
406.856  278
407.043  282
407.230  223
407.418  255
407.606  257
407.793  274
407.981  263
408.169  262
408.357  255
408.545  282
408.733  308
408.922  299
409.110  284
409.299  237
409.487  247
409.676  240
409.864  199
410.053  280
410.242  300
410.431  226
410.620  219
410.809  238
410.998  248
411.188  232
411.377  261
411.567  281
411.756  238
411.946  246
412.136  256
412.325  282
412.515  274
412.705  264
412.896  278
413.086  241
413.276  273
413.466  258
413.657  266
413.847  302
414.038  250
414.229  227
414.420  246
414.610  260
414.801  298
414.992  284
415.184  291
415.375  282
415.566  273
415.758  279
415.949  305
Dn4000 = 1.4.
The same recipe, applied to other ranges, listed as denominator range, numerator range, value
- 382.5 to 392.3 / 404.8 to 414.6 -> 1.49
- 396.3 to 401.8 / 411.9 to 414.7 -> 1.20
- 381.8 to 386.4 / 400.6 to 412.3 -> 1.64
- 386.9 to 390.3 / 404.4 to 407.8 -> 1.47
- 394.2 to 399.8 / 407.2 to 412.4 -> 1.27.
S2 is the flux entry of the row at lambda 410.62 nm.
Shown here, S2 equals 219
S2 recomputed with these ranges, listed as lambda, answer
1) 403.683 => 283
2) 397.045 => 187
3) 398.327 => 242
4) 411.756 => 238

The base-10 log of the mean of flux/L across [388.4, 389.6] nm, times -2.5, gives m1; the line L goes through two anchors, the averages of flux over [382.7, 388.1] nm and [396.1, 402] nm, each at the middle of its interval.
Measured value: 0.088 mag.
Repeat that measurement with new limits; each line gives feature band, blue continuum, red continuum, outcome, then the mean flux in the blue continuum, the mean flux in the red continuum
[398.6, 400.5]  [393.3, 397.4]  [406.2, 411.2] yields -0.19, 193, 259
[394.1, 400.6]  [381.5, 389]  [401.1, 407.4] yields 0.09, 188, 268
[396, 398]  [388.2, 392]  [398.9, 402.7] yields 0.36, 205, 265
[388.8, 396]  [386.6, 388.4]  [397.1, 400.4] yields 0.07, 204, 235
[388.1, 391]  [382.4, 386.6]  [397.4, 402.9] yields 0.05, 181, 257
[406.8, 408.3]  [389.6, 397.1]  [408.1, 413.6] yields -0.06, 200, 259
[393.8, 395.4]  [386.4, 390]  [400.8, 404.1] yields 0.05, 197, 274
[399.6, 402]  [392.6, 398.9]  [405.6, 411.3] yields -0.21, 198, 258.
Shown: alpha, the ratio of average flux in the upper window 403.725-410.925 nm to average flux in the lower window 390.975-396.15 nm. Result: 1.29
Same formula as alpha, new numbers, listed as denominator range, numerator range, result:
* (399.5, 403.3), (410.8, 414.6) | 0.97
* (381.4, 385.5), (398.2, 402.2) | 1.49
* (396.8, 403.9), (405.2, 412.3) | 1.04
